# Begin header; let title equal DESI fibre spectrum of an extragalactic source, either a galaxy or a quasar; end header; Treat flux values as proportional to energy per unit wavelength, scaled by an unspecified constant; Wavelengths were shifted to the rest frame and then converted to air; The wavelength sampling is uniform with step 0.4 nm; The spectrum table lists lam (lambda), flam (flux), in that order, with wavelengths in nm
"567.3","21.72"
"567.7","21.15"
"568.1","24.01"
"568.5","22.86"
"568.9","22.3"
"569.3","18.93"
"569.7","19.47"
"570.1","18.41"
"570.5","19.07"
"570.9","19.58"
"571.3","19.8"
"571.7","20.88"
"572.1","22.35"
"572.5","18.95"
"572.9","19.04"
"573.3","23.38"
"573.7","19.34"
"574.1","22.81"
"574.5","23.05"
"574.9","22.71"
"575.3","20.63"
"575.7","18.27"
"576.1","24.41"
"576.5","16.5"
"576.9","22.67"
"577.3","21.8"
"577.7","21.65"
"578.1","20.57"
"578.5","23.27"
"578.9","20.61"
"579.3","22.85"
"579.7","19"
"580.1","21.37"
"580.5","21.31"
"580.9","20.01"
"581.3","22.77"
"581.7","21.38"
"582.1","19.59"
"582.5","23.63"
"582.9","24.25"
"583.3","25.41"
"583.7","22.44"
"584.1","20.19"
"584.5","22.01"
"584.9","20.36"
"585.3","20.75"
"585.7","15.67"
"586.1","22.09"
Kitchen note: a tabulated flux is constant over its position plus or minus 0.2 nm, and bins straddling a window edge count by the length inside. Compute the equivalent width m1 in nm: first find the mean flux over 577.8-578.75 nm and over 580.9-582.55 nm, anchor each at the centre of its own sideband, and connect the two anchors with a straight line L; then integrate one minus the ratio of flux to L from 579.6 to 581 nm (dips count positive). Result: 0.068 nm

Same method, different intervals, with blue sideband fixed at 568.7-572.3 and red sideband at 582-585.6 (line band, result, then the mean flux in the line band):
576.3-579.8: 0.018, 21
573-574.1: -0.048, 21.4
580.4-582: 0.025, 21.3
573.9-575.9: -0.077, 21.5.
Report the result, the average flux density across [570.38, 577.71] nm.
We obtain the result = 20.9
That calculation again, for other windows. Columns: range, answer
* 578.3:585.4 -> 21.7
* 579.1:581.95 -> 21.2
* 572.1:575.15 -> 21.4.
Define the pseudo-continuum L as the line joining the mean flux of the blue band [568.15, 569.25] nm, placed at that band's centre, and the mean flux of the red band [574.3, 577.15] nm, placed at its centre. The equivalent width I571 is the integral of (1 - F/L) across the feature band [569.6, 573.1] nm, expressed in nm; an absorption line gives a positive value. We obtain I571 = 0.34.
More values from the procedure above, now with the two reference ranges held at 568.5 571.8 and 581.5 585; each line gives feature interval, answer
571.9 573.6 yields -0.04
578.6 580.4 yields 0.04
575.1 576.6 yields 0.05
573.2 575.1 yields -0.14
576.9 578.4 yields -0.03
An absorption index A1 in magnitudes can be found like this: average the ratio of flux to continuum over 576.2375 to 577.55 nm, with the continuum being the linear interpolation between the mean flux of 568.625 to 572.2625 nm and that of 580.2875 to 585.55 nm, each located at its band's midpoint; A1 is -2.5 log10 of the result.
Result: 0.02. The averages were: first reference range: 20.1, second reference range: 21.8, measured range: 20.6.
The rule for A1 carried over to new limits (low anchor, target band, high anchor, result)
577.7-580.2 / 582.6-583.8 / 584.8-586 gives -0.213 mag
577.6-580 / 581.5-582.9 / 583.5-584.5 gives -0.026 mag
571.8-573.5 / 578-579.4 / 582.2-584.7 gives 0.008 mag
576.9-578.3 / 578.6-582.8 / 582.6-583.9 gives 0.074 mag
